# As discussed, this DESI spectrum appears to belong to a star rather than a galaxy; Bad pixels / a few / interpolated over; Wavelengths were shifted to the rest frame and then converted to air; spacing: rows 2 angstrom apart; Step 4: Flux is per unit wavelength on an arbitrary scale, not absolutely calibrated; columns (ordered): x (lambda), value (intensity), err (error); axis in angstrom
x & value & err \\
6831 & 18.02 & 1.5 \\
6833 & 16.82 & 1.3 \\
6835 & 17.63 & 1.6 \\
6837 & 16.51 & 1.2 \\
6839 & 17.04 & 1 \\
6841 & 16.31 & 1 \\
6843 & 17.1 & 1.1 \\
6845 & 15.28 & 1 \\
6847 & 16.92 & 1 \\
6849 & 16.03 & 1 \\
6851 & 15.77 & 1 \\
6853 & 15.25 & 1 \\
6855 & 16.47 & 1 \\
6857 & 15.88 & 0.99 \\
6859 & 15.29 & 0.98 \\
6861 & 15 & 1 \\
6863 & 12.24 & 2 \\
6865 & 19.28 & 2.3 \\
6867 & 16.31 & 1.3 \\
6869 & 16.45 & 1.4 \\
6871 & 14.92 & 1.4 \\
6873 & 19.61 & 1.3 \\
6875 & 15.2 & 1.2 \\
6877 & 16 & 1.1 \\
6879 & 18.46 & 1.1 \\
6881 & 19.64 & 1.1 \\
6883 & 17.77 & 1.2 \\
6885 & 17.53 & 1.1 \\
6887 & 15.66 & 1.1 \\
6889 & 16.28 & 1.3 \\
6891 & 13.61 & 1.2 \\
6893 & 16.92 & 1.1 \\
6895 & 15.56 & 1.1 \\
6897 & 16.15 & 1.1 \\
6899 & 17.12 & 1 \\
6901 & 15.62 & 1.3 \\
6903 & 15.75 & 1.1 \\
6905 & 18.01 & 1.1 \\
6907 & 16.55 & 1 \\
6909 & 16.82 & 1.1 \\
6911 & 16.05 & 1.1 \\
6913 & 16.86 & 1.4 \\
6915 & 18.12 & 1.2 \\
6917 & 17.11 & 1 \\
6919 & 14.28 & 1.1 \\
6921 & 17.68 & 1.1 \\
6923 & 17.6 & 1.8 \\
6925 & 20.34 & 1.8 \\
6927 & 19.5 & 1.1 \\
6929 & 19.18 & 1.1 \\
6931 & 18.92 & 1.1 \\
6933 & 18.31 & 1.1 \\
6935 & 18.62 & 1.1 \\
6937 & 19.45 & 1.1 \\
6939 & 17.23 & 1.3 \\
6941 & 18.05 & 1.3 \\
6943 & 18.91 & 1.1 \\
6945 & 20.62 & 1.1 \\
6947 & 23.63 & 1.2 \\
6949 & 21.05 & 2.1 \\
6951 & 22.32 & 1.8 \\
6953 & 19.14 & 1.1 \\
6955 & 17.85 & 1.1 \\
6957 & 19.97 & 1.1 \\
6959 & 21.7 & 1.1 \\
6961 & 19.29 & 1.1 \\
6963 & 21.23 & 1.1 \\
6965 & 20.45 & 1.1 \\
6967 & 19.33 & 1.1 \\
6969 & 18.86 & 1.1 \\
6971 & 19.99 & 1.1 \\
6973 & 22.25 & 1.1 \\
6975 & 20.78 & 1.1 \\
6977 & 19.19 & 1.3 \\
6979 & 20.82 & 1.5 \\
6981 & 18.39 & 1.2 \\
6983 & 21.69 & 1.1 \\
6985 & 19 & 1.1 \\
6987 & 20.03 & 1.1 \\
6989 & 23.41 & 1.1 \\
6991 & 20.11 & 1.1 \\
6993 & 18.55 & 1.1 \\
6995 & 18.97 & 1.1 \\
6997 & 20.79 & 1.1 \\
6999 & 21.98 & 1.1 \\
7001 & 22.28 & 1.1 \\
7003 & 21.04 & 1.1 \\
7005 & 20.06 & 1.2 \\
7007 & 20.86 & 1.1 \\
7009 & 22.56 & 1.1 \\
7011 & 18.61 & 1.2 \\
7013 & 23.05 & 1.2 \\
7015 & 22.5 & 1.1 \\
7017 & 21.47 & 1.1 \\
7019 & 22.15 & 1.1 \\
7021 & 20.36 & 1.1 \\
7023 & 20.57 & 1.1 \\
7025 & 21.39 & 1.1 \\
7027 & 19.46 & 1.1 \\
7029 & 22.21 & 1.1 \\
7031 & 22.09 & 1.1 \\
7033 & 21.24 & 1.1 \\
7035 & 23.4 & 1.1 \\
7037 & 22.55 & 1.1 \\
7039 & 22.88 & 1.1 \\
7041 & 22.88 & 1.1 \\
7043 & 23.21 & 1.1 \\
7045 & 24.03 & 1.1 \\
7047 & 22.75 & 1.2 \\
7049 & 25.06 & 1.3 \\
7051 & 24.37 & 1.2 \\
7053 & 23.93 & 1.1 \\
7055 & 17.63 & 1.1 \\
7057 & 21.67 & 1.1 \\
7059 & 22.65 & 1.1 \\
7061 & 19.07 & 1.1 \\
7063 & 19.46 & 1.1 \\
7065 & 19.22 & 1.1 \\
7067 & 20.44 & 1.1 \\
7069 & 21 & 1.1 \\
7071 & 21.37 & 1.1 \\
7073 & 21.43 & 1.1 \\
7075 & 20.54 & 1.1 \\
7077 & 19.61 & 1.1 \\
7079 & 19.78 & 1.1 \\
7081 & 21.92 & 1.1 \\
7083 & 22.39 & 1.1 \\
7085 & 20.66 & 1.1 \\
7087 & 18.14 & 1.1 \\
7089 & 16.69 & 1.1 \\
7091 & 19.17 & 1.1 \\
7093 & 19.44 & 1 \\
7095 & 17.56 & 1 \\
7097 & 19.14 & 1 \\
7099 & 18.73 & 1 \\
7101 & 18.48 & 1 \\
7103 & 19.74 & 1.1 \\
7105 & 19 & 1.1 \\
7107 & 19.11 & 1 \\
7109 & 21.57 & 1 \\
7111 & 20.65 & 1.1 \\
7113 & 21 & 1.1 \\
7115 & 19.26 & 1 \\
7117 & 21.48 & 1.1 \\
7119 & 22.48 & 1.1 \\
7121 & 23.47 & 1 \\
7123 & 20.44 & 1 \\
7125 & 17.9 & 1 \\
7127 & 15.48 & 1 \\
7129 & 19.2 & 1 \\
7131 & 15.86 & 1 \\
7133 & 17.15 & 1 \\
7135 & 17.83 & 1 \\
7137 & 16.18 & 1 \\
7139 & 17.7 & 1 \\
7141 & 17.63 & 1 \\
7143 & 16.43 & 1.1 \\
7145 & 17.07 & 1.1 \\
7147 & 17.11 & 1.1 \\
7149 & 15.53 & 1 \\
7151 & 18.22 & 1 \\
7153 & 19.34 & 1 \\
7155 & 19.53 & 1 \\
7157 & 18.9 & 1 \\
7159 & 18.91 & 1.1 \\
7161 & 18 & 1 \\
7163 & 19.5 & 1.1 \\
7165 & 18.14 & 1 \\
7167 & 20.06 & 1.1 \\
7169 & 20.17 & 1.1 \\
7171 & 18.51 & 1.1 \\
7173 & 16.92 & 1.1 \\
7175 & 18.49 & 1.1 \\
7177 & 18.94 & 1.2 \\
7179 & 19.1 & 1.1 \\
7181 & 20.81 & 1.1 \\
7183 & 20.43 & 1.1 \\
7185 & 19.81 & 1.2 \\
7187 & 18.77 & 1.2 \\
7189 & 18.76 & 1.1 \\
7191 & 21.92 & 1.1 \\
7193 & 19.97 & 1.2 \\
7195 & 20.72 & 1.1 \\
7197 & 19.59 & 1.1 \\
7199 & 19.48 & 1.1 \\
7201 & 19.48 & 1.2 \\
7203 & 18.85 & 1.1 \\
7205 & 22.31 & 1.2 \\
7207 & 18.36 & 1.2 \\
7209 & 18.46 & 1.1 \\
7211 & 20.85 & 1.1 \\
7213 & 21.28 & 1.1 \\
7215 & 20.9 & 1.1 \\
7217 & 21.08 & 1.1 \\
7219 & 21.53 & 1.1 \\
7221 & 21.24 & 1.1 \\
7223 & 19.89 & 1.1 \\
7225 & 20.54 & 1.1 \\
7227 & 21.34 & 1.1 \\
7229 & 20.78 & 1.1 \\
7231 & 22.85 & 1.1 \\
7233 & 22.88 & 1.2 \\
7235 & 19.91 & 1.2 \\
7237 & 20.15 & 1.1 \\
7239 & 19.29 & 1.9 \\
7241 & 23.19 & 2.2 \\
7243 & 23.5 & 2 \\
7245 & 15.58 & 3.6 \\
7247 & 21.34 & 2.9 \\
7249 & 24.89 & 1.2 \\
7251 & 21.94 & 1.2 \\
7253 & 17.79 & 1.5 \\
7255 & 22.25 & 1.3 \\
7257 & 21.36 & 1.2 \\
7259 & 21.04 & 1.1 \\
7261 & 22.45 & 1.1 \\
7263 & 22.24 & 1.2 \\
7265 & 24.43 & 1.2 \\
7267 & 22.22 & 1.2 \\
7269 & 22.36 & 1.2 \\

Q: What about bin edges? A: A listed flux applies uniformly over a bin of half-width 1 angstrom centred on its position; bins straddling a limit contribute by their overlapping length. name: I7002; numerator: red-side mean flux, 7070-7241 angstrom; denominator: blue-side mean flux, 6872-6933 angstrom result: 1.14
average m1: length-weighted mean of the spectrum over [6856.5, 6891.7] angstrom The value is 16.4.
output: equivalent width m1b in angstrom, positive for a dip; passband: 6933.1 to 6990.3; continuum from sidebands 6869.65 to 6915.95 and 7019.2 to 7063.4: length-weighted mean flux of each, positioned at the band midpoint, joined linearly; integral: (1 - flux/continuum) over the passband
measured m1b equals -2.8 angstrom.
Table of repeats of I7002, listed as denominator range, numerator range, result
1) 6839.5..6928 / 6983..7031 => 1.26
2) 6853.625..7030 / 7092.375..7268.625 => 1.05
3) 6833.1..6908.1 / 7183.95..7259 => 1.26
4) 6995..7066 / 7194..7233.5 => 0.95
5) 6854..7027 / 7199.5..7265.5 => 1.12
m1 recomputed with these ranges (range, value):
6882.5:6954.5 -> 17.8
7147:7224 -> 19.5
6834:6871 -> 16.1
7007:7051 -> 22.1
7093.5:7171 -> 18.8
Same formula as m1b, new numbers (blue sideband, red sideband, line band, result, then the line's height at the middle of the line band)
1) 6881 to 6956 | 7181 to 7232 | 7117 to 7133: 0.3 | 19.7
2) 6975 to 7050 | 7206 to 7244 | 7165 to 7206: 2.8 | 21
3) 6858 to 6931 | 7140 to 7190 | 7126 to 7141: 1.1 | 18.4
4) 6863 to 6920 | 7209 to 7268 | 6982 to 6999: -2.3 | 18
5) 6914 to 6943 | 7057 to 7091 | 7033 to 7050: -2.9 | 19.8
